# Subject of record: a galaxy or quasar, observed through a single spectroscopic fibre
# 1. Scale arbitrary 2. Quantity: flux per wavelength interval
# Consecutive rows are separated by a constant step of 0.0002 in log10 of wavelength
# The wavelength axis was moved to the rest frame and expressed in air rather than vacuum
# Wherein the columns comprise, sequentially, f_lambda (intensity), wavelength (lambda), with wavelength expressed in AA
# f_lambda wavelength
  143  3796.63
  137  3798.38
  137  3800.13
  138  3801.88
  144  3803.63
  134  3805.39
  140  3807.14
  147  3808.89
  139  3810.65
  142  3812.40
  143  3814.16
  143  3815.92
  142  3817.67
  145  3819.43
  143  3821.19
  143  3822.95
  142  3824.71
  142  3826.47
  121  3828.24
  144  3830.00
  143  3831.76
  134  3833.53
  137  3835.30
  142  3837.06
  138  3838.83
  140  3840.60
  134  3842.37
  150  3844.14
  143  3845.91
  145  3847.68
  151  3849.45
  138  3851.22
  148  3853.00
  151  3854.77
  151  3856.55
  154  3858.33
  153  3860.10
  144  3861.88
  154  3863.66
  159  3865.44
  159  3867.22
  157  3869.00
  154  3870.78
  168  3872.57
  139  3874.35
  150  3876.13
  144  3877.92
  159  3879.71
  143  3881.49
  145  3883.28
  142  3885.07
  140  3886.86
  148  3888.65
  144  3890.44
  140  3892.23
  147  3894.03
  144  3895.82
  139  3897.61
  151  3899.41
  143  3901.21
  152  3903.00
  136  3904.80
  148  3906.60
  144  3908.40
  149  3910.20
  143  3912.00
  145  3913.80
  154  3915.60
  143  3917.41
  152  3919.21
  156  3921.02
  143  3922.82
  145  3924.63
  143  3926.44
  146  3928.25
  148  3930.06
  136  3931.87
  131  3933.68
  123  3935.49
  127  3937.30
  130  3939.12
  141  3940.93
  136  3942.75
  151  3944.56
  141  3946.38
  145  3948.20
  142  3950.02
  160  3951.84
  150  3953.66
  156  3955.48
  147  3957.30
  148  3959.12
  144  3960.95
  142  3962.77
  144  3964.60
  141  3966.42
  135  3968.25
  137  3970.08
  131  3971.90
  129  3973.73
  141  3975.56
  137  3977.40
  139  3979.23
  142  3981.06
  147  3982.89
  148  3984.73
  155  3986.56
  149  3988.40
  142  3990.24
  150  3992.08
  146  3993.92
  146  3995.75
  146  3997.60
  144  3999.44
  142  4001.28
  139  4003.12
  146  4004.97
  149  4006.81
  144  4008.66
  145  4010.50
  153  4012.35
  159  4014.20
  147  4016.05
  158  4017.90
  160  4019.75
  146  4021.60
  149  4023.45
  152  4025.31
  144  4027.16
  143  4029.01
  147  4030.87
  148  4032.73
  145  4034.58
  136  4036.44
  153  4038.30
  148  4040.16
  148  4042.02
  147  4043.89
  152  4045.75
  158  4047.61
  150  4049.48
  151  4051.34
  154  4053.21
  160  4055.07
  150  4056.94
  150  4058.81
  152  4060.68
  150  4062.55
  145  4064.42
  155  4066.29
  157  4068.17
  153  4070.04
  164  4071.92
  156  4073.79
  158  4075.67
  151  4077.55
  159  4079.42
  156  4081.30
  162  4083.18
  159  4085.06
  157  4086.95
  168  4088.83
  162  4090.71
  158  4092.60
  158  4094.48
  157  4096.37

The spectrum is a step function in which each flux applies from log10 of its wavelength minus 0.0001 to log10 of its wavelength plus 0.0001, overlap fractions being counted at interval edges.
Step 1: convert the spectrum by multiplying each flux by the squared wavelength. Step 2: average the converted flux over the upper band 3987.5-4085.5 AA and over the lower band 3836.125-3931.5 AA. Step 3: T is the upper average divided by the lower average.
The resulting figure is 1.11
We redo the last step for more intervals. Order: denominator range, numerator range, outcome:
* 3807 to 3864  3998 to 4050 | 1.14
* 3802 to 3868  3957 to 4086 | 1.14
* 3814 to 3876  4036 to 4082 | 1.17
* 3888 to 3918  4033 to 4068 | 1.11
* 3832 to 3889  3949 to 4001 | 1.04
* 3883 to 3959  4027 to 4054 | 1.09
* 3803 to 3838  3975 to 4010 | 1.13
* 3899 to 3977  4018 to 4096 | 1.14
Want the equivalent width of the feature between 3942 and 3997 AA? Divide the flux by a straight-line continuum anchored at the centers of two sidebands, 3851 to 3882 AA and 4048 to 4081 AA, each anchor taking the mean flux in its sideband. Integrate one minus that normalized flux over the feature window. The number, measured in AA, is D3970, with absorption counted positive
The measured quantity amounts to 3.2 AA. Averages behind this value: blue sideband 152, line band 144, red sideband 154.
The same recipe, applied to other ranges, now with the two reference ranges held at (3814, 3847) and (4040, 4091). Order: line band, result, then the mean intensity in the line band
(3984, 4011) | 0.8 AA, 146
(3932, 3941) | 1.0 AA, 130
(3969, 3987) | 1.1 AA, 140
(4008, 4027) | 0.1 AA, 151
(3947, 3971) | 0.5 AA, 145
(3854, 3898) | -1.9 AA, 149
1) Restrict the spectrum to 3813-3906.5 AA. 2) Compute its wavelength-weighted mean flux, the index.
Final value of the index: 145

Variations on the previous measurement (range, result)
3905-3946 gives 142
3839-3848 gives 142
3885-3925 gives 146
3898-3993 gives 143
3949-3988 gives 144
